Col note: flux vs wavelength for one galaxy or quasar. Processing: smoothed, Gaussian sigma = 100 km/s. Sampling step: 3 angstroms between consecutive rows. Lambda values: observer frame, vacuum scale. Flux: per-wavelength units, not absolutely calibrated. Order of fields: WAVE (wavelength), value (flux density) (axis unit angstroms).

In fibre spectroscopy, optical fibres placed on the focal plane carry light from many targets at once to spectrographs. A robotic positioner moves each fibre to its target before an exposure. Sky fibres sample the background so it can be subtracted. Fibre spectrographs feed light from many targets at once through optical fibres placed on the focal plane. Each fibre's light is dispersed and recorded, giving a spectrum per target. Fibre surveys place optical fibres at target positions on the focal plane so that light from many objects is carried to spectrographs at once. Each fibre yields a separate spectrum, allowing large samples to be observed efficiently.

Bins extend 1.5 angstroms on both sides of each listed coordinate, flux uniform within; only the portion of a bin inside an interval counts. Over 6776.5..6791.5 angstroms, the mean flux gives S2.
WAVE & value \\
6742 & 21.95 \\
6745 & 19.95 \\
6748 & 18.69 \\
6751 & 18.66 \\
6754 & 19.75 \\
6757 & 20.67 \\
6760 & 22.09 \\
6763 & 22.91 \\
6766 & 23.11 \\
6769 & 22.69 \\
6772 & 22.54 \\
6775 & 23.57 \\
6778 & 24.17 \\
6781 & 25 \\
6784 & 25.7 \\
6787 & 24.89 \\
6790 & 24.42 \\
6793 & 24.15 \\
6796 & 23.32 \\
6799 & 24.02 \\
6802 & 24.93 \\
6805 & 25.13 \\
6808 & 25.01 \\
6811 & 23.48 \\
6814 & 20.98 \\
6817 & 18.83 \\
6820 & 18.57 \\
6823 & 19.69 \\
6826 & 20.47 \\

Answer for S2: 24.8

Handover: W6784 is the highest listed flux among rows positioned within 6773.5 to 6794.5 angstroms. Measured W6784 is 25.7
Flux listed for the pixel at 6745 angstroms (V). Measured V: 19.95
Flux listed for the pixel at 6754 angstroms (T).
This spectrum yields 19.75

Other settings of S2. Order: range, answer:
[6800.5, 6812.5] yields 24.6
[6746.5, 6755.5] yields 19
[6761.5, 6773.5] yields 22.8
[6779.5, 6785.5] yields 25.3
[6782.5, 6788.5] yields 25.3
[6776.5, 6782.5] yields 24.6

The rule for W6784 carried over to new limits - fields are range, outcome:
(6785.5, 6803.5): 24.93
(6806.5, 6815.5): 25.01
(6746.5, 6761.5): 22.09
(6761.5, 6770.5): 23.11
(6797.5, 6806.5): 25.13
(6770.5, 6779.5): 24.17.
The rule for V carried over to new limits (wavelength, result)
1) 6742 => 21.95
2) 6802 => 24.93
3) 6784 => 25.7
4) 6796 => 23.32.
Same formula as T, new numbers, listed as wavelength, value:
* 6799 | 24.02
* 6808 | 25.01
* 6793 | 24.15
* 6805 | 25.13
